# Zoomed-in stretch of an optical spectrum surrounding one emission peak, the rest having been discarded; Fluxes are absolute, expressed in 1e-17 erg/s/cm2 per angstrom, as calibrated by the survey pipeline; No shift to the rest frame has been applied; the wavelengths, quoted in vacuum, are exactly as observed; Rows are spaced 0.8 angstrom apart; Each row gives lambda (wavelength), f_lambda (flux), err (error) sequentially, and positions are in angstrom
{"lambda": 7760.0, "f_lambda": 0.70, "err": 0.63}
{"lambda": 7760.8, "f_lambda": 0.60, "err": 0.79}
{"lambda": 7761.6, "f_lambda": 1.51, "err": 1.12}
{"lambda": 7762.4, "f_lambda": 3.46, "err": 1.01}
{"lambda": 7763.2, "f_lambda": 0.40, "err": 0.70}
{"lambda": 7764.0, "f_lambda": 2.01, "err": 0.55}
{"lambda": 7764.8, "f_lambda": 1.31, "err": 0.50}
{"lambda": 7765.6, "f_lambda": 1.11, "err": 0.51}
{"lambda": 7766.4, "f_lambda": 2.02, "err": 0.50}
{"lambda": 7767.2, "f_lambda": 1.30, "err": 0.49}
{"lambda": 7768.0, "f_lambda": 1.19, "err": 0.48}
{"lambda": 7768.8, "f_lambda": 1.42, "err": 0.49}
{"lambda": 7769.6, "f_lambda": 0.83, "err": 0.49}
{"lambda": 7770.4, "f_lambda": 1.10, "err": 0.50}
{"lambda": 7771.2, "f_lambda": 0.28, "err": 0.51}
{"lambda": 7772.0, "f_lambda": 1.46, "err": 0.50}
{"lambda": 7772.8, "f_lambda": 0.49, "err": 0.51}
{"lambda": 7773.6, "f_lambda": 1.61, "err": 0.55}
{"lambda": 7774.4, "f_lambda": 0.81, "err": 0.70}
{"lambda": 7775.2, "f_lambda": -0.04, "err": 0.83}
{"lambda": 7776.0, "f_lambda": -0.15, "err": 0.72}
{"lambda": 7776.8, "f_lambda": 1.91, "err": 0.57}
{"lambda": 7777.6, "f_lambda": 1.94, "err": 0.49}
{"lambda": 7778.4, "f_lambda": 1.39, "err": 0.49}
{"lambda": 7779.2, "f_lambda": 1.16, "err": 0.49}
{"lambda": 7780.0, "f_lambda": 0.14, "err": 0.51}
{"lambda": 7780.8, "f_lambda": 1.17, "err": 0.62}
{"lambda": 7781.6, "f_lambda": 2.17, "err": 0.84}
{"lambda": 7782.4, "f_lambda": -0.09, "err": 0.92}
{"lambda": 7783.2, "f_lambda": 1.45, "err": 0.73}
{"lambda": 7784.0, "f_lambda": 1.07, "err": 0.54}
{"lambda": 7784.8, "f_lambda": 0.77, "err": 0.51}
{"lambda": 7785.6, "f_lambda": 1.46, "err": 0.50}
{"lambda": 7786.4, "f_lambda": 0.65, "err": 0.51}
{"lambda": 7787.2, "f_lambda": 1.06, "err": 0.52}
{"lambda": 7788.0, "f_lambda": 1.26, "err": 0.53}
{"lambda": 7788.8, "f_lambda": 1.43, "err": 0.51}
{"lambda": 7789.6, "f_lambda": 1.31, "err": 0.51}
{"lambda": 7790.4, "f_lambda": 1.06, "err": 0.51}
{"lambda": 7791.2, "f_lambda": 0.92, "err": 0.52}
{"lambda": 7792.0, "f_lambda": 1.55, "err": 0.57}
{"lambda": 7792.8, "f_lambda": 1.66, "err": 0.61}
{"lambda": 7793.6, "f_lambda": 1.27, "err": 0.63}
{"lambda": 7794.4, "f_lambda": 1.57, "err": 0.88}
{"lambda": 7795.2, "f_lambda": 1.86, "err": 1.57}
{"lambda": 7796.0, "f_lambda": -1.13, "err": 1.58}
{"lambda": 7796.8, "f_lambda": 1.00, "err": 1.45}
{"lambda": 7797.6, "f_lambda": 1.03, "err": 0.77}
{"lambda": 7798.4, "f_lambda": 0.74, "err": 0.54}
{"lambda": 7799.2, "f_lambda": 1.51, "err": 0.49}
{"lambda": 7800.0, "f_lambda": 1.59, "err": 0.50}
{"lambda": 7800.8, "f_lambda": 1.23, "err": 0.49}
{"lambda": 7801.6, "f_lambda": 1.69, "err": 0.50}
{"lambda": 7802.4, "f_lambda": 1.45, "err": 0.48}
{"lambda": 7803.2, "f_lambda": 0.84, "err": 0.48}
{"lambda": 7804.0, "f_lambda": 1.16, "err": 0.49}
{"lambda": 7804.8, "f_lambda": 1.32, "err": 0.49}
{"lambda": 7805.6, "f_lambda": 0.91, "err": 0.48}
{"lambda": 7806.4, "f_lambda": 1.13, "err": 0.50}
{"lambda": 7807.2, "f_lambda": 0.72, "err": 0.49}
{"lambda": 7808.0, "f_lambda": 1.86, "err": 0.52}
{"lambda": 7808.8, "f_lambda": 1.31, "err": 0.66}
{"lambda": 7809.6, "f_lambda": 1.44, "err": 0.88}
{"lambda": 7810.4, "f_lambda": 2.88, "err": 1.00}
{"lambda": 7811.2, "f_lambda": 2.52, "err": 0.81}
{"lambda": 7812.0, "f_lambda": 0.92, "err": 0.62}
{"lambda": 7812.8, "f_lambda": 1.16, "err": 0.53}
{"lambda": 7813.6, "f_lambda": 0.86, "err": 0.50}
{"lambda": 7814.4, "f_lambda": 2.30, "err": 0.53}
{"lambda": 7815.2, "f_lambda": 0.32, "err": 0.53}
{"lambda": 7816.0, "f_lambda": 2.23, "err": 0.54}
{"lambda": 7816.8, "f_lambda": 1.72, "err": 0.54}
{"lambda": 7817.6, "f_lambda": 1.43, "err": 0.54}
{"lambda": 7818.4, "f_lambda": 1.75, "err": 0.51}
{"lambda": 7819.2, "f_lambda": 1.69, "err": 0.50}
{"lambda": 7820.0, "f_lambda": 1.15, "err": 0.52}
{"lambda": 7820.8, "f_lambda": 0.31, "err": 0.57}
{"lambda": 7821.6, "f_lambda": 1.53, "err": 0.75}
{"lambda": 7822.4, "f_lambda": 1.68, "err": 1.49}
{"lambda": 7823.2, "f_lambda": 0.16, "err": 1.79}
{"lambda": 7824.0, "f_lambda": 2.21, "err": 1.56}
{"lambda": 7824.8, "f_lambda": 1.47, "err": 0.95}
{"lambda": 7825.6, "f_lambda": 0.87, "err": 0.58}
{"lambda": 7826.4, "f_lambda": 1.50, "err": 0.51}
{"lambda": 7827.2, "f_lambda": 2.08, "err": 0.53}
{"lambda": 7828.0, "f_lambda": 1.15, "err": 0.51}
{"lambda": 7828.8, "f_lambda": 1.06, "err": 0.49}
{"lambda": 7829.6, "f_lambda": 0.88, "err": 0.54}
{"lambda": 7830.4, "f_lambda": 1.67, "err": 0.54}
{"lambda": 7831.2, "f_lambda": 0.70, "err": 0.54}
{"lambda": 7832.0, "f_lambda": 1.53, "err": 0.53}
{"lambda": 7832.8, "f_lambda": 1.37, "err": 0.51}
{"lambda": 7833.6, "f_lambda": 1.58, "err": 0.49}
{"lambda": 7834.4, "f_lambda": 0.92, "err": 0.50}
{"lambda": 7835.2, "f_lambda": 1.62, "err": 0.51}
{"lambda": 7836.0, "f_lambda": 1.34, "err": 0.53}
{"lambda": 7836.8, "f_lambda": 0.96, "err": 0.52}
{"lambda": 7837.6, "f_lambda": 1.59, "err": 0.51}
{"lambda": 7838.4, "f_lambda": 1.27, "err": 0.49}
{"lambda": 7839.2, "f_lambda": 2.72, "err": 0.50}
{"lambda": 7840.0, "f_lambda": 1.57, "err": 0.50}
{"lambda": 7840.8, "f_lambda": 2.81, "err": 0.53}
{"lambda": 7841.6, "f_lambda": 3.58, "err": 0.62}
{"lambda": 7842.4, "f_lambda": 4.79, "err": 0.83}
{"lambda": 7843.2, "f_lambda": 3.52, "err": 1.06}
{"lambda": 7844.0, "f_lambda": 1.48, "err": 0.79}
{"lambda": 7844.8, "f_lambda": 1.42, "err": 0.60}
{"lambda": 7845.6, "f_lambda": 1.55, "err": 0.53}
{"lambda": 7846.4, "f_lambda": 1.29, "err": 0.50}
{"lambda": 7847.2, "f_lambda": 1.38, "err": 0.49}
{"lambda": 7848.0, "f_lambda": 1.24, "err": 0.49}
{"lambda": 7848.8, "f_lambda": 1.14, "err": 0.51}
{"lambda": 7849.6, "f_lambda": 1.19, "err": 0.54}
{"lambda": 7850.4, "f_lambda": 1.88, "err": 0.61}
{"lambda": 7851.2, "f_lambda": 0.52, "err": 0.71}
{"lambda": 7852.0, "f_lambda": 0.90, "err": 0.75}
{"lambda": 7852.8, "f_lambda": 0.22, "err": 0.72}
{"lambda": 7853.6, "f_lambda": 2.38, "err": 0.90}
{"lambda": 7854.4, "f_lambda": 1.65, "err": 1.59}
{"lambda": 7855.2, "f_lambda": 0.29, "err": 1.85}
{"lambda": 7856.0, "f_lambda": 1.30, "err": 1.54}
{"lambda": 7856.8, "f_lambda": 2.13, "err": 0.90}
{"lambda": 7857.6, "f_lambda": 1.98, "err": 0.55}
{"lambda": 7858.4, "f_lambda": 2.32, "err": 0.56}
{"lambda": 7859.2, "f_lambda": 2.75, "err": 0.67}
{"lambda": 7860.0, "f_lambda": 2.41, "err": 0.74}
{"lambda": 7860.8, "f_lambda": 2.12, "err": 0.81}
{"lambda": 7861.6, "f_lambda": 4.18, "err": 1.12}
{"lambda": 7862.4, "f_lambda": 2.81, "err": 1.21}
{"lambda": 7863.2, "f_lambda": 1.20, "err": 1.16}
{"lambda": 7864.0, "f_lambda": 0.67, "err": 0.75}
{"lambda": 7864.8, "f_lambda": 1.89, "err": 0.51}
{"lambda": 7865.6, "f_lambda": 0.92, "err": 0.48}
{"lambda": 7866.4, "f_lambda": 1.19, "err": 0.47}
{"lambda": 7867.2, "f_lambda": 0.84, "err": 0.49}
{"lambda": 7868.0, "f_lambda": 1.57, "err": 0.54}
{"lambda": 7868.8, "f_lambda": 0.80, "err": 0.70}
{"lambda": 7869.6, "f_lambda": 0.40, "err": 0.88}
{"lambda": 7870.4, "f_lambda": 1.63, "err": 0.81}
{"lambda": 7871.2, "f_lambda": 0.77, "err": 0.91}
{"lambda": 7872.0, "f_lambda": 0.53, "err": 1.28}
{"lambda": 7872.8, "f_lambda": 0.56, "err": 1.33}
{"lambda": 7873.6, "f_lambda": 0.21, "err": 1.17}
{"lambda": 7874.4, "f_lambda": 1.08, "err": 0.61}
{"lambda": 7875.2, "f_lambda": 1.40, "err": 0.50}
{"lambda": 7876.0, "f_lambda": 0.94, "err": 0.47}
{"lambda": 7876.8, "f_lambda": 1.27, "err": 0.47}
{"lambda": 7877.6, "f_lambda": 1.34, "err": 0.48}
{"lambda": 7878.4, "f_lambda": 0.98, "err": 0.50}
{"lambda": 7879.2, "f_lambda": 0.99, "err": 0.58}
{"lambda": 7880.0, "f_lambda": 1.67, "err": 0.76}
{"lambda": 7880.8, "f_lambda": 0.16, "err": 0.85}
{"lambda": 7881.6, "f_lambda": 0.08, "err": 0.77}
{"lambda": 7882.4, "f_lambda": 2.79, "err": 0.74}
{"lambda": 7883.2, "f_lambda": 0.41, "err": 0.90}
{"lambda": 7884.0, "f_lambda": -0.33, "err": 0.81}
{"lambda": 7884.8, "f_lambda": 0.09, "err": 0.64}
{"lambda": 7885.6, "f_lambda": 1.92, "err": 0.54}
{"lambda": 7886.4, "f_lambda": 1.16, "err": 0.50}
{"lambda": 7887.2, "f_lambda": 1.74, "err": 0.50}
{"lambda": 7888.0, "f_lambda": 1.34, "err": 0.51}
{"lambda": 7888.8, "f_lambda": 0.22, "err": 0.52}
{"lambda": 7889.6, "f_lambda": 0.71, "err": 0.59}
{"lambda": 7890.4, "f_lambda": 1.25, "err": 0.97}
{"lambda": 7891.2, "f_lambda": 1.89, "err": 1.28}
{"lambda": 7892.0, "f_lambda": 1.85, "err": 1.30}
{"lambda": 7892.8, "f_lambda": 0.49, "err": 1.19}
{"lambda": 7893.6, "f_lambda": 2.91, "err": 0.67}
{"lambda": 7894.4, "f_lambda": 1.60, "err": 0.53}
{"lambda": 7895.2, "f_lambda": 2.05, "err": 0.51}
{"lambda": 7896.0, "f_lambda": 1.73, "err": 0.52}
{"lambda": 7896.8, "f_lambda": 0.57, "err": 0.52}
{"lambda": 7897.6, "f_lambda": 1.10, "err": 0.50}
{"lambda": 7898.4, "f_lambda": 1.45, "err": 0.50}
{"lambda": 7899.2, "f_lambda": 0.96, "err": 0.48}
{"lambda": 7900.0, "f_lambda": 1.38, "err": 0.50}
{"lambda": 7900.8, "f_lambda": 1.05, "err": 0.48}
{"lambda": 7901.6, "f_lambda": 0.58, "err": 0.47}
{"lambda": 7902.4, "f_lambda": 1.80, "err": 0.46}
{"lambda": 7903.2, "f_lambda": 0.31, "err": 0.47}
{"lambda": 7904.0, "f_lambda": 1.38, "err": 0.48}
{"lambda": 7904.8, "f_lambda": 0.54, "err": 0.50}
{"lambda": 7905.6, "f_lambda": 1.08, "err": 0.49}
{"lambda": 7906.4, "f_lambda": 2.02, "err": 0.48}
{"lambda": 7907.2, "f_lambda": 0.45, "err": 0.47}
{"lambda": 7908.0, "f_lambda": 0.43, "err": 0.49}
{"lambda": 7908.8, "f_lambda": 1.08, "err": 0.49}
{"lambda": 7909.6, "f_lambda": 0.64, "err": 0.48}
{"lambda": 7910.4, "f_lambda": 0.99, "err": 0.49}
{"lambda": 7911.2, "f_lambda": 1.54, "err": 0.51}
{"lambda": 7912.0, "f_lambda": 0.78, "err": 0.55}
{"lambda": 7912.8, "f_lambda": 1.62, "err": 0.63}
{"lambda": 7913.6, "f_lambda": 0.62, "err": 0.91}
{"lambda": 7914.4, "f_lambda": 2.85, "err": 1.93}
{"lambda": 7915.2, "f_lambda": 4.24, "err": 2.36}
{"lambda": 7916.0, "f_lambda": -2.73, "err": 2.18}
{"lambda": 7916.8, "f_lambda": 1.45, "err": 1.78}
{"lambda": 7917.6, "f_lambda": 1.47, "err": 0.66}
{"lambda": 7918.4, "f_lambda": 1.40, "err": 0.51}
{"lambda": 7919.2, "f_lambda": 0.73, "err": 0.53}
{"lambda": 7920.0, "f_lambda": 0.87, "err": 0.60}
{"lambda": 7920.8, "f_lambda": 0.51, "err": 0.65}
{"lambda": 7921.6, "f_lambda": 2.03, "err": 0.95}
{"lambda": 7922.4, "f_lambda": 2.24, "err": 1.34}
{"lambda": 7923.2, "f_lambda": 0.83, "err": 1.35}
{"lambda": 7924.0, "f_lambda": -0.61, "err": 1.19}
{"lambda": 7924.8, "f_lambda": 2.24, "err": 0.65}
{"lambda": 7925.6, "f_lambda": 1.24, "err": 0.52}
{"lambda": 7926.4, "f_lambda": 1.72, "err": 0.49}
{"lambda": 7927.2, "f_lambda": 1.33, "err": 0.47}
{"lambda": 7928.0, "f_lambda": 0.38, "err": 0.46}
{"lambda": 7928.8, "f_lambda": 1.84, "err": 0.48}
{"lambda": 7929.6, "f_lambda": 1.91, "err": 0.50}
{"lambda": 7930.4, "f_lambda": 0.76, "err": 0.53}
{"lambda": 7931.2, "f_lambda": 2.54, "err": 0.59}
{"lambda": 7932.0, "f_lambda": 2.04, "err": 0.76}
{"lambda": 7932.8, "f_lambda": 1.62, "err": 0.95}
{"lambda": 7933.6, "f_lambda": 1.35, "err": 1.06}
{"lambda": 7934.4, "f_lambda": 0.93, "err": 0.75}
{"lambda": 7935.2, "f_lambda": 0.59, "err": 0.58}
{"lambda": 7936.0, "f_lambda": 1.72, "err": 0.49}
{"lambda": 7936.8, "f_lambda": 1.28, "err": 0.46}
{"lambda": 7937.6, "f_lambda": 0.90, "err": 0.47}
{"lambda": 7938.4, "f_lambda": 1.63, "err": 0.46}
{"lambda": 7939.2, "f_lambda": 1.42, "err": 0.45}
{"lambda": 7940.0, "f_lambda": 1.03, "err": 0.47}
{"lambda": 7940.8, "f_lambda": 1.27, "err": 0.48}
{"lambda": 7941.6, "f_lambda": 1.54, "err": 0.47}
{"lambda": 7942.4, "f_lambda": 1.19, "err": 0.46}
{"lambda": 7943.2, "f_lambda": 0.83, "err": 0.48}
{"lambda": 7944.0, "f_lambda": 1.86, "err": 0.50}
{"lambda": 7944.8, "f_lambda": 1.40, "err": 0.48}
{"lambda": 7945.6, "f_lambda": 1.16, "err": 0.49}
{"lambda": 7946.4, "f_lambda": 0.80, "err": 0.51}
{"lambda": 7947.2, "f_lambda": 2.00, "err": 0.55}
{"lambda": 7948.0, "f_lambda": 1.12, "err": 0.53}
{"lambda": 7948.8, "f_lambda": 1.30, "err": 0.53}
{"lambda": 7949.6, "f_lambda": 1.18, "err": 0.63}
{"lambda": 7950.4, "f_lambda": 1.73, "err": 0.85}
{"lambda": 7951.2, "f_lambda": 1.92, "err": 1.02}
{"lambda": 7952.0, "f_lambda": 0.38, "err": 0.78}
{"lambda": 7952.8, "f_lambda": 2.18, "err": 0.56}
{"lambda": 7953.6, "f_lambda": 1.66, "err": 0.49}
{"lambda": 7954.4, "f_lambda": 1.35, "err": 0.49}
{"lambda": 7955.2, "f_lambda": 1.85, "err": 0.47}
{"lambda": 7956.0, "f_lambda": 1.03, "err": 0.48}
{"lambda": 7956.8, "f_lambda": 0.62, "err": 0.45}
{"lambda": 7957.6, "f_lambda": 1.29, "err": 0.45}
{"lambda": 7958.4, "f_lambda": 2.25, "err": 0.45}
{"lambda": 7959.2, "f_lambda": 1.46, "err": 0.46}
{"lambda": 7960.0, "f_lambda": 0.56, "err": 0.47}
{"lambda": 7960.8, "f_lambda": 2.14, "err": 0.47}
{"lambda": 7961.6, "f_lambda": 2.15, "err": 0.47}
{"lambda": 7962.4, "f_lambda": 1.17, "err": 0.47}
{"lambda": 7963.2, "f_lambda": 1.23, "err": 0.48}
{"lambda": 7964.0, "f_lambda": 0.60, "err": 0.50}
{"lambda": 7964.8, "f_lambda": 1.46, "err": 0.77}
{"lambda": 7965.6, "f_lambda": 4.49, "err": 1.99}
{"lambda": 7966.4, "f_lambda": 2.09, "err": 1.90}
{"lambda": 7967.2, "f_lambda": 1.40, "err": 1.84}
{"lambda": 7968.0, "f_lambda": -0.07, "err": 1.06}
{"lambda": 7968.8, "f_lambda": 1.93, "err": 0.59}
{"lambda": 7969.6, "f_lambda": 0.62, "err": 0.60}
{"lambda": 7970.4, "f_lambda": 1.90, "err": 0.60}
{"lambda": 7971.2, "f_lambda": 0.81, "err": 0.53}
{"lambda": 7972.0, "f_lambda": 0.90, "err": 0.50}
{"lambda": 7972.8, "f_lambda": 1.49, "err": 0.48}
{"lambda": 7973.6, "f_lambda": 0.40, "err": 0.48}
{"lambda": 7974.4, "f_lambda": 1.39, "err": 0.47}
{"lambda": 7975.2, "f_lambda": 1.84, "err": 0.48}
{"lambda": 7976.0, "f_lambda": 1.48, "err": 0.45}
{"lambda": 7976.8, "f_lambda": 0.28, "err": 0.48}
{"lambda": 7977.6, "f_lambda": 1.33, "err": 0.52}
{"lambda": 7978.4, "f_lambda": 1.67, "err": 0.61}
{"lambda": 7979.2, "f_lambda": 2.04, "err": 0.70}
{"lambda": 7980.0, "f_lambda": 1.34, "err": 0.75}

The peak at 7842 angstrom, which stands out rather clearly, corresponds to [S II] 6716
